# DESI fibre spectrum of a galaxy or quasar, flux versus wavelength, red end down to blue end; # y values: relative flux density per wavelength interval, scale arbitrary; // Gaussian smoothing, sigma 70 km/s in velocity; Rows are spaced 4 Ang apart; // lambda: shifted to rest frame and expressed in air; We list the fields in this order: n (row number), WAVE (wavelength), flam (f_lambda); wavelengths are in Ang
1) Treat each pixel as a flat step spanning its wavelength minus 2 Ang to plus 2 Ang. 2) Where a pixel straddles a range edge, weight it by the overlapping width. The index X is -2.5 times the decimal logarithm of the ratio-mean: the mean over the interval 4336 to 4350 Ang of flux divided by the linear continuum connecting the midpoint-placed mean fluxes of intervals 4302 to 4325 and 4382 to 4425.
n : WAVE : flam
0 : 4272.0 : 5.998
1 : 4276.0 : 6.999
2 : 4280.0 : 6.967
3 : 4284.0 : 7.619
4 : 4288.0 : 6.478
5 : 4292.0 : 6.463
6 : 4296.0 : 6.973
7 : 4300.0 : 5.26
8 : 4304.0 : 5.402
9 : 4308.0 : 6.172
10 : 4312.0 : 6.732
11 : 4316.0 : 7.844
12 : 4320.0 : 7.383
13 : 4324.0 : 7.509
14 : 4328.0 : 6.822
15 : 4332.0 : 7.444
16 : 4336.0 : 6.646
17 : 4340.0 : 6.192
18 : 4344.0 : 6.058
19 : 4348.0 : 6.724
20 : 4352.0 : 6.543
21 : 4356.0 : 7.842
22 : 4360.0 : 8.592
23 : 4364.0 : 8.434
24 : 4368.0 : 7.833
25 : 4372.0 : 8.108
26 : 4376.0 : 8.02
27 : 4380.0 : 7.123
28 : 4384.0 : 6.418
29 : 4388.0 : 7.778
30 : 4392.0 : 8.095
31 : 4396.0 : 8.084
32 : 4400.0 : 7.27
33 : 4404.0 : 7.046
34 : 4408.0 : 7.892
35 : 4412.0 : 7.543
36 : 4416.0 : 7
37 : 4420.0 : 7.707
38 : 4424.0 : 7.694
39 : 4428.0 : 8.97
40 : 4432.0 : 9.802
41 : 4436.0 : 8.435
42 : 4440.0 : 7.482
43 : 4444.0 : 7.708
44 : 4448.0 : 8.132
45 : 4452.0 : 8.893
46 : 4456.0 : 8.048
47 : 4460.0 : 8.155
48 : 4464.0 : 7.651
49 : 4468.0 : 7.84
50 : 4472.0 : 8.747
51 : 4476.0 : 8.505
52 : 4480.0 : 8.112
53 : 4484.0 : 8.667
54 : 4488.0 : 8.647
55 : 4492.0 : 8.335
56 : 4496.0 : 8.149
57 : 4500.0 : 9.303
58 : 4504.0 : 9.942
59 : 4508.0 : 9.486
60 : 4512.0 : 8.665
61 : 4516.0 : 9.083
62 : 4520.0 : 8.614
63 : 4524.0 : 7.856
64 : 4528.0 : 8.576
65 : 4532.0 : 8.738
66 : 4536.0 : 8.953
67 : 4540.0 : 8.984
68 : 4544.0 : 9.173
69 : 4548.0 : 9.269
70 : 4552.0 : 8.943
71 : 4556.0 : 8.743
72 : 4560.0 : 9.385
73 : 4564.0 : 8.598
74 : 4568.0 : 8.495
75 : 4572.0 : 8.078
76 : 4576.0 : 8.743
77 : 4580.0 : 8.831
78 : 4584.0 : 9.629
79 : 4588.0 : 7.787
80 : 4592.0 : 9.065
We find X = 0.11 mag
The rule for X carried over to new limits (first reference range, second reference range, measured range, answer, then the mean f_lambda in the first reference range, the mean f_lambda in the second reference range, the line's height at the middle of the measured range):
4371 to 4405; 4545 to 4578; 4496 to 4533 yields -0.05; 7.55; 8.79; 8.46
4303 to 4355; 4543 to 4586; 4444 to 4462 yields -0.05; 6.78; 8.89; 7.89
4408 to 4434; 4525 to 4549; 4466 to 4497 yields 0.02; 8.1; 8.89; 8.51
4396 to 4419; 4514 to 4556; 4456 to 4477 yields -0.01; 7.43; 8.82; 8.07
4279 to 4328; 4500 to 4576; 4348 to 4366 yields -0.07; 6.73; 8.87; 7.22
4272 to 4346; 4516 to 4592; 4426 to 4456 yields -0.09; 6.7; 8.76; 7.81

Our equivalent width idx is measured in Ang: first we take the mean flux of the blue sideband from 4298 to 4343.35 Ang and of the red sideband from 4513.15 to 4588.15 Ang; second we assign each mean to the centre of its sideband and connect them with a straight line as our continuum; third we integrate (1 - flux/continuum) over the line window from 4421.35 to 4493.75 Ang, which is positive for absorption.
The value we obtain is -3.66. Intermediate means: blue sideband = 6.65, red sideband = 8.78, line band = 8.32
